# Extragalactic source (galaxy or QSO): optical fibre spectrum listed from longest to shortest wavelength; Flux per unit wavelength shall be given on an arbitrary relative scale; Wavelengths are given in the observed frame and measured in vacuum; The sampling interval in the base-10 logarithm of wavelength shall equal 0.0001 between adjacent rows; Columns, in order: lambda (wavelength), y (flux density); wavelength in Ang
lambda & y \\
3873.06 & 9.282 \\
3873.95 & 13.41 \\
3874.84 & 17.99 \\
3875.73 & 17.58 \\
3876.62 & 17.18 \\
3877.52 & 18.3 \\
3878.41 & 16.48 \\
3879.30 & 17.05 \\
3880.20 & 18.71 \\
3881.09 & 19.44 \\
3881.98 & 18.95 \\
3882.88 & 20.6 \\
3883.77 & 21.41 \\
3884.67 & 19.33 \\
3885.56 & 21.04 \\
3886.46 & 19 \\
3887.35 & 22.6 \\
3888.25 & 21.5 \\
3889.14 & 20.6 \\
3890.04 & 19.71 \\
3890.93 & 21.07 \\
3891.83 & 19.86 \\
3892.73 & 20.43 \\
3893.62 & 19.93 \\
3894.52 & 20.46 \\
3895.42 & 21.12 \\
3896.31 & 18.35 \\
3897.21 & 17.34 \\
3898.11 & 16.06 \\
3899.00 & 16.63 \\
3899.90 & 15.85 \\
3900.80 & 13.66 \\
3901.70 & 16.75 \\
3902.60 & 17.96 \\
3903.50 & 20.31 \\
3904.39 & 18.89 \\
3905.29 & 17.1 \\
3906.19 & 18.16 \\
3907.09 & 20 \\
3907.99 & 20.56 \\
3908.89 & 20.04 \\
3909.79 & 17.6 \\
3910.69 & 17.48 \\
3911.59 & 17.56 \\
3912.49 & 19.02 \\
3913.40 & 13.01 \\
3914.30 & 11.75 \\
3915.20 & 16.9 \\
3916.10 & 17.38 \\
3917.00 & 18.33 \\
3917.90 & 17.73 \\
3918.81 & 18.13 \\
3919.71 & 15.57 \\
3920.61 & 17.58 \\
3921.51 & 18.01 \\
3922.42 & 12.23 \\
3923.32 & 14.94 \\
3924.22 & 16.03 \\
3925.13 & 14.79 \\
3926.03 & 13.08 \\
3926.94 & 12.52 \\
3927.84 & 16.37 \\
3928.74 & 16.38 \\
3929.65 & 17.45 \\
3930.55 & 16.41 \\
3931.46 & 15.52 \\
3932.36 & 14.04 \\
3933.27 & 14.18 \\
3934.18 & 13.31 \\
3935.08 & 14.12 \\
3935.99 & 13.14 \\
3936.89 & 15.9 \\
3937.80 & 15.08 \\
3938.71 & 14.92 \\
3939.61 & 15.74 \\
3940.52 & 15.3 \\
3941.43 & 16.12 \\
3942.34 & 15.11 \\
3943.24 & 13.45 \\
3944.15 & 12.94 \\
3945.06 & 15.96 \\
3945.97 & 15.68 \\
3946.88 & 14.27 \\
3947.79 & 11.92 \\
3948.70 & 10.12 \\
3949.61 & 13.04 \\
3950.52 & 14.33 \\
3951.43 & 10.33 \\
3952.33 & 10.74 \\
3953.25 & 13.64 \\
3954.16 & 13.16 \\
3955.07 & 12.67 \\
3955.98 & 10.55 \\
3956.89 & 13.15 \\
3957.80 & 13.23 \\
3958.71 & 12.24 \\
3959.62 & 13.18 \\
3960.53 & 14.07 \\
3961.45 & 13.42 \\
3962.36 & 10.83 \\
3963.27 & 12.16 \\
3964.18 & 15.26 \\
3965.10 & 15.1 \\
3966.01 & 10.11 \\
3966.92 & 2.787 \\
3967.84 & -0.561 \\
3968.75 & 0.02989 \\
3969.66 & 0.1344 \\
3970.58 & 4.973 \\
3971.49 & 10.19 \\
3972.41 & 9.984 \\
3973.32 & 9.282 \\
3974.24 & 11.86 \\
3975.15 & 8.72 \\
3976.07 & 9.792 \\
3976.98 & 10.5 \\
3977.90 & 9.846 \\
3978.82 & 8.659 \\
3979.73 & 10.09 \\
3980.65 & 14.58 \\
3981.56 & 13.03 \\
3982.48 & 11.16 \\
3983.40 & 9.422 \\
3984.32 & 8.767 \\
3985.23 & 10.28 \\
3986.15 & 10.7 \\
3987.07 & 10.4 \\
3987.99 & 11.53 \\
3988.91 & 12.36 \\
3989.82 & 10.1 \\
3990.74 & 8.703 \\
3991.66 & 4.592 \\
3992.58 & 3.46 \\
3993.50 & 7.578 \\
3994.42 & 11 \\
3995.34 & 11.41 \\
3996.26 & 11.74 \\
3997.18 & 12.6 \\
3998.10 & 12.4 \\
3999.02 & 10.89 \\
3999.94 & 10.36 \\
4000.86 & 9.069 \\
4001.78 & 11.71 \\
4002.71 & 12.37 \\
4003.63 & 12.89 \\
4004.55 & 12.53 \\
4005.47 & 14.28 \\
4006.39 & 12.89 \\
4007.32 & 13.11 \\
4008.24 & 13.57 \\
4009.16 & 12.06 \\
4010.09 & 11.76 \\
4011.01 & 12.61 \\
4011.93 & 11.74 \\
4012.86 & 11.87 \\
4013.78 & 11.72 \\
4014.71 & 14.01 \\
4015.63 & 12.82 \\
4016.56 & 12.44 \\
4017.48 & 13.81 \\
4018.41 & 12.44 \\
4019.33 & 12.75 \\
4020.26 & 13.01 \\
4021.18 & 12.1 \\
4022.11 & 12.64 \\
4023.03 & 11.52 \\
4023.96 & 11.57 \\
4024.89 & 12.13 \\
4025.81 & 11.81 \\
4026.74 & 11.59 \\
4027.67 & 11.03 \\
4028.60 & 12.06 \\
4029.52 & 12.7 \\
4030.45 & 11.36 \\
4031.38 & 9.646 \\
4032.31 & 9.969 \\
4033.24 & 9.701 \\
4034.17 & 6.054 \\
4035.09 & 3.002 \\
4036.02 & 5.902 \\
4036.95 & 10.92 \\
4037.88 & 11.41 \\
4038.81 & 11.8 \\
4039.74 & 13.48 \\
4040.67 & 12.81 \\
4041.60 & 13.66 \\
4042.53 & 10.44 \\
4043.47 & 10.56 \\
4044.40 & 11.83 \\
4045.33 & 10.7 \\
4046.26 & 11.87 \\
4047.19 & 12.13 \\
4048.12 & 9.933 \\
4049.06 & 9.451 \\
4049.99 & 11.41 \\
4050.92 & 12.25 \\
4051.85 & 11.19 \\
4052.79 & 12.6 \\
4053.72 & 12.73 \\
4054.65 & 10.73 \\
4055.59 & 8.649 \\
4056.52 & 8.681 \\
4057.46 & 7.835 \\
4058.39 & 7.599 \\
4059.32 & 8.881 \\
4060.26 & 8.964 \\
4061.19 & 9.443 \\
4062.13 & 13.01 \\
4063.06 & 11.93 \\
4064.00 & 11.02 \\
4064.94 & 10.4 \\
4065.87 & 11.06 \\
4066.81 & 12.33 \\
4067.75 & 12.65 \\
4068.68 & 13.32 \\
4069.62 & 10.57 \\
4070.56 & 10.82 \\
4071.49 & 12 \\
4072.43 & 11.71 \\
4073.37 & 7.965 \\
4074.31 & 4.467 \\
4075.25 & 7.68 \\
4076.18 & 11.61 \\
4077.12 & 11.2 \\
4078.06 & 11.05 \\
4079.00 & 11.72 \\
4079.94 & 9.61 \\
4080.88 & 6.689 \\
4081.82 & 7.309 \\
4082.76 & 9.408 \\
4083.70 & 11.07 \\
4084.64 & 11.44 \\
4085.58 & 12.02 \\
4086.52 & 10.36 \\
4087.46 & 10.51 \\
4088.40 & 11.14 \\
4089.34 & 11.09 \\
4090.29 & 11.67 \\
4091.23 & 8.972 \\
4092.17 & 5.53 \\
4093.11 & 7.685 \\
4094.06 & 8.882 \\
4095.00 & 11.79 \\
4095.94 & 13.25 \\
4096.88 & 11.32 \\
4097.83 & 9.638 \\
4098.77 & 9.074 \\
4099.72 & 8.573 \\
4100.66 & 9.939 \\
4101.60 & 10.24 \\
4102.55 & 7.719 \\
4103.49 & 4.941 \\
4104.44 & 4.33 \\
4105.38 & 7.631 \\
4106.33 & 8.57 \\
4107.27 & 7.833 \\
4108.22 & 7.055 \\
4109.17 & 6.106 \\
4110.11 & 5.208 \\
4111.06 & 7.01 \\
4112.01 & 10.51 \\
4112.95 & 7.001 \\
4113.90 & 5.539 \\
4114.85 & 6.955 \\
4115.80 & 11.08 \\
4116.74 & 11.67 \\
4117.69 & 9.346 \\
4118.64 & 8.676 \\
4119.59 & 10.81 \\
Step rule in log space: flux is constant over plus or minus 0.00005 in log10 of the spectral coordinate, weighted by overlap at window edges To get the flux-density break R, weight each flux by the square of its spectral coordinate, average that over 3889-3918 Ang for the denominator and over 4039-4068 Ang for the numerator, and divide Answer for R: 0.7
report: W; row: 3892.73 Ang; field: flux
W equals 20.43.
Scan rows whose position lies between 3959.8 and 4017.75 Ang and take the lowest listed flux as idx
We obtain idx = -0.561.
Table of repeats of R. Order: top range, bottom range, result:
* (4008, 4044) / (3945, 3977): 1.11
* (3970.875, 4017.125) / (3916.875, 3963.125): 0.79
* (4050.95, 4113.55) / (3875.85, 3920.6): 0.57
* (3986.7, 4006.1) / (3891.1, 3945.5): 0.67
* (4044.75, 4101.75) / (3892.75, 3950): 0.69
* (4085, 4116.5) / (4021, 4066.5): 0.85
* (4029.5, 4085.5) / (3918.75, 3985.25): 0.88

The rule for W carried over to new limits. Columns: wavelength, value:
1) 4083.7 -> 11.07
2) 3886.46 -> 19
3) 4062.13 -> 13.01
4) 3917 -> 18.33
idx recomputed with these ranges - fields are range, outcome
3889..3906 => 13.66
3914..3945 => 11.75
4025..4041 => 3.002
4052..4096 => 4.467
